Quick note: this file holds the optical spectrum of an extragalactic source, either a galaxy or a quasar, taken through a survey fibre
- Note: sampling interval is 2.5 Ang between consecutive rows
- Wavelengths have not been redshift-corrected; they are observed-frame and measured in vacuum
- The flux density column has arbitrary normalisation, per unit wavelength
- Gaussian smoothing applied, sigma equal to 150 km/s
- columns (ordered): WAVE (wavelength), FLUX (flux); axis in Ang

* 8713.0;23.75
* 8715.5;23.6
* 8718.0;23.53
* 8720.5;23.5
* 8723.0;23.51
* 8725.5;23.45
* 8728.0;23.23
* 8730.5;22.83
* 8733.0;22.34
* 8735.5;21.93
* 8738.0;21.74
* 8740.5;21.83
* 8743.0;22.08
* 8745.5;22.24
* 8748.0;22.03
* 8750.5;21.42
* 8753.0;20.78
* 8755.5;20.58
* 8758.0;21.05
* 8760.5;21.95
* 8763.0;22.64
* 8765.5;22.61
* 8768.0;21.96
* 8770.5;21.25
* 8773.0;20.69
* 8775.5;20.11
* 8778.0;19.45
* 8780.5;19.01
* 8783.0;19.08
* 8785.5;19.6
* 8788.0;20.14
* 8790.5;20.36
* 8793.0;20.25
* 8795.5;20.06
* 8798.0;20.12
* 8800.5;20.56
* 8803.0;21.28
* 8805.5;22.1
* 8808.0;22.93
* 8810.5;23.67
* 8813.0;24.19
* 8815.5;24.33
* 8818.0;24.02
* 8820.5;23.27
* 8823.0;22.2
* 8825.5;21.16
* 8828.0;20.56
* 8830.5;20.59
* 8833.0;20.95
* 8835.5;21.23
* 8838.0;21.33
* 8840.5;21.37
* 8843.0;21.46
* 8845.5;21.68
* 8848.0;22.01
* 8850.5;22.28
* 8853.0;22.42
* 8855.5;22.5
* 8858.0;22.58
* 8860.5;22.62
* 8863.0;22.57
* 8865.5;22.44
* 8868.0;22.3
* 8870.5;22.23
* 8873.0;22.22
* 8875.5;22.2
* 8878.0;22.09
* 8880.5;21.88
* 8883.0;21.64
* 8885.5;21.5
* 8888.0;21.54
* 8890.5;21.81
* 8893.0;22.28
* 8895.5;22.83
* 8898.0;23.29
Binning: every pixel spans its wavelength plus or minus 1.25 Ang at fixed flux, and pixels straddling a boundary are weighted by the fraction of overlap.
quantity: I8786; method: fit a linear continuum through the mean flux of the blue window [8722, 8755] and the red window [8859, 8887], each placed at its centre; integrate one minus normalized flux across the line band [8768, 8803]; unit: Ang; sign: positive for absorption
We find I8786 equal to 3.2 Ang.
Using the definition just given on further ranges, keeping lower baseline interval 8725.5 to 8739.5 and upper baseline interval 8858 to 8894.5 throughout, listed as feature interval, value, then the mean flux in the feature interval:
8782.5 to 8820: 1.2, 21.6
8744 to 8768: 0.8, 21.7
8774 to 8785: 1.4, 19.5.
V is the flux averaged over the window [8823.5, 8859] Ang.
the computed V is 21.6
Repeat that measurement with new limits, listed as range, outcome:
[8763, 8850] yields 21.4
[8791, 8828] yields 22.1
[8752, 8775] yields 21.5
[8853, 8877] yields 22.4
